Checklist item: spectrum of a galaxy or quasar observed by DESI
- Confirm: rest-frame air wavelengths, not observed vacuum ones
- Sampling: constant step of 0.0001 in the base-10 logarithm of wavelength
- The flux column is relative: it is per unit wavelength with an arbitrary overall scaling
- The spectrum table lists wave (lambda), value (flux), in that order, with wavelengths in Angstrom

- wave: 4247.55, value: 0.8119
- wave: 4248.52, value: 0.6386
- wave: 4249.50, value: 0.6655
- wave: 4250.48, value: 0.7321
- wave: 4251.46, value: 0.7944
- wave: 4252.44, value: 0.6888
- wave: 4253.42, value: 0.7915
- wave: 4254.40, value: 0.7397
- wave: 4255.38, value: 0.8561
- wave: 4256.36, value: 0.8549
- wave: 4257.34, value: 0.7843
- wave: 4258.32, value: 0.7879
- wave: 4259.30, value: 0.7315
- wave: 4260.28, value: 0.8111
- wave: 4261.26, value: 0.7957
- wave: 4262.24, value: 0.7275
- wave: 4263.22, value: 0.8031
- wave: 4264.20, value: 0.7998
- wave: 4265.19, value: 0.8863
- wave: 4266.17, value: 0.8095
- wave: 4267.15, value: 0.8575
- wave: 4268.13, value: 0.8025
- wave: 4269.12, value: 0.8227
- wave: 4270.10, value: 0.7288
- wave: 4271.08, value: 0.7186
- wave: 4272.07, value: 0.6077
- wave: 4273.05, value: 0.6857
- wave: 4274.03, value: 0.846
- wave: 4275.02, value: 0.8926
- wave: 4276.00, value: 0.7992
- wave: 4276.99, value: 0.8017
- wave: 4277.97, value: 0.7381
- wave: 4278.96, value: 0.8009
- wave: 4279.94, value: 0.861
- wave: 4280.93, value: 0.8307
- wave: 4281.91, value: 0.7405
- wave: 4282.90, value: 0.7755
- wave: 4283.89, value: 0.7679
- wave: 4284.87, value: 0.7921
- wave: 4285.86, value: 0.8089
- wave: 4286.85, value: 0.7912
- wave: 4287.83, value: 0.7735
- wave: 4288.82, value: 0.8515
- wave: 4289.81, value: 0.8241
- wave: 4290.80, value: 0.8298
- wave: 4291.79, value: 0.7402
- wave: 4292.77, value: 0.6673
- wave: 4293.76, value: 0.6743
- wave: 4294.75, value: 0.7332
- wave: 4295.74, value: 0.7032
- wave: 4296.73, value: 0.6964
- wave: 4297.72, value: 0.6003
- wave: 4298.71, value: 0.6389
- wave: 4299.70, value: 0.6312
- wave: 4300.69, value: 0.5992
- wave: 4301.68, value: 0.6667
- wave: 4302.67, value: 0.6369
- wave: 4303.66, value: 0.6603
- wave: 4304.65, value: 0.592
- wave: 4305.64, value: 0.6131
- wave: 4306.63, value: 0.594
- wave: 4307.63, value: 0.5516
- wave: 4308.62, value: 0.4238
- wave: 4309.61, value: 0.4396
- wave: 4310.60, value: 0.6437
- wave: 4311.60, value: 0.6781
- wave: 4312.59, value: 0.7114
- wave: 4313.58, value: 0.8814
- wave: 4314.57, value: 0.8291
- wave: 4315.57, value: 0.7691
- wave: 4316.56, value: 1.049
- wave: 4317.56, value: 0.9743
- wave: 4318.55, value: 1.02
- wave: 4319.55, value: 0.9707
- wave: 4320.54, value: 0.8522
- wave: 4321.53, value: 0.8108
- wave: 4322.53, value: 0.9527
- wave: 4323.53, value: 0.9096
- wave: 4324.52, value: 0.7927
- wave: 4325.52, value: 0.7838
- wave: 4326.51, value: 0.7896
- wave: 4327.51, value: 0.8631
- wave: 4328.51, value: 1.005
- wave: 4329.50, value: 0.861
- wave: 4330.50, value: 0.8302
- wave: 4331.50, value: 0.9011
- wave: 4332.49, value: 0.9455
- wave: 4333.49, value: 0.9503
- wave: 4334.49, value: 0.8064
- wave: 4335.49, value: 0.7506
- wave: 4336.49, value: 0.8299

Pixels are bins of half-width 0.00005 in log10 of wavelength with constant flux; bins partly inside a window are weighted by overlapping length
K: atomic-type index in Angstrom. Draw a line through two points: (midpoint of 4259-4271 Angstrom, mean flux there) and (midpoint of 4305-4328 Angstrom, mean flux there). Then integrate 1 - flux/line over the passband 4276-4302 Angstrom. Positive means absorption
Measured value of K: 1.41 Angstrom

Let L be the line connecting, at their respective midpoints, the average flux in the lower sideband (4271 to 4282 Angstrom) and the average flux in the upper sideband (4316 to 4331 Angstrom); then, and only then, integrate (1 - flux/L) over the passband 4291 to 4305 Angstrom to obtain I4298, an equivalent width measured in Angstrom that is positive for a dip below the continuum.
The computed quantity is 2.8 Angstrom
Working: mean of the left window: 0.781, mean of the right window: 0.897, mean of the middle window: 0.664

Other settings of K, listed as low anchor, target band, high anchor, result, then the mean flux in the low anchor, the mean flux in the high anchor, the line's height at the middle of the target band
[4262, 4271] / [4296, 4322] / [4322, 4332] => 4.2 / 0.803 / 0.869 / 0.849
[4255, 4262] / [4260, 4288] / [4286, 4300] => -0.8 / 0.8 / 0.729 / 0.768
